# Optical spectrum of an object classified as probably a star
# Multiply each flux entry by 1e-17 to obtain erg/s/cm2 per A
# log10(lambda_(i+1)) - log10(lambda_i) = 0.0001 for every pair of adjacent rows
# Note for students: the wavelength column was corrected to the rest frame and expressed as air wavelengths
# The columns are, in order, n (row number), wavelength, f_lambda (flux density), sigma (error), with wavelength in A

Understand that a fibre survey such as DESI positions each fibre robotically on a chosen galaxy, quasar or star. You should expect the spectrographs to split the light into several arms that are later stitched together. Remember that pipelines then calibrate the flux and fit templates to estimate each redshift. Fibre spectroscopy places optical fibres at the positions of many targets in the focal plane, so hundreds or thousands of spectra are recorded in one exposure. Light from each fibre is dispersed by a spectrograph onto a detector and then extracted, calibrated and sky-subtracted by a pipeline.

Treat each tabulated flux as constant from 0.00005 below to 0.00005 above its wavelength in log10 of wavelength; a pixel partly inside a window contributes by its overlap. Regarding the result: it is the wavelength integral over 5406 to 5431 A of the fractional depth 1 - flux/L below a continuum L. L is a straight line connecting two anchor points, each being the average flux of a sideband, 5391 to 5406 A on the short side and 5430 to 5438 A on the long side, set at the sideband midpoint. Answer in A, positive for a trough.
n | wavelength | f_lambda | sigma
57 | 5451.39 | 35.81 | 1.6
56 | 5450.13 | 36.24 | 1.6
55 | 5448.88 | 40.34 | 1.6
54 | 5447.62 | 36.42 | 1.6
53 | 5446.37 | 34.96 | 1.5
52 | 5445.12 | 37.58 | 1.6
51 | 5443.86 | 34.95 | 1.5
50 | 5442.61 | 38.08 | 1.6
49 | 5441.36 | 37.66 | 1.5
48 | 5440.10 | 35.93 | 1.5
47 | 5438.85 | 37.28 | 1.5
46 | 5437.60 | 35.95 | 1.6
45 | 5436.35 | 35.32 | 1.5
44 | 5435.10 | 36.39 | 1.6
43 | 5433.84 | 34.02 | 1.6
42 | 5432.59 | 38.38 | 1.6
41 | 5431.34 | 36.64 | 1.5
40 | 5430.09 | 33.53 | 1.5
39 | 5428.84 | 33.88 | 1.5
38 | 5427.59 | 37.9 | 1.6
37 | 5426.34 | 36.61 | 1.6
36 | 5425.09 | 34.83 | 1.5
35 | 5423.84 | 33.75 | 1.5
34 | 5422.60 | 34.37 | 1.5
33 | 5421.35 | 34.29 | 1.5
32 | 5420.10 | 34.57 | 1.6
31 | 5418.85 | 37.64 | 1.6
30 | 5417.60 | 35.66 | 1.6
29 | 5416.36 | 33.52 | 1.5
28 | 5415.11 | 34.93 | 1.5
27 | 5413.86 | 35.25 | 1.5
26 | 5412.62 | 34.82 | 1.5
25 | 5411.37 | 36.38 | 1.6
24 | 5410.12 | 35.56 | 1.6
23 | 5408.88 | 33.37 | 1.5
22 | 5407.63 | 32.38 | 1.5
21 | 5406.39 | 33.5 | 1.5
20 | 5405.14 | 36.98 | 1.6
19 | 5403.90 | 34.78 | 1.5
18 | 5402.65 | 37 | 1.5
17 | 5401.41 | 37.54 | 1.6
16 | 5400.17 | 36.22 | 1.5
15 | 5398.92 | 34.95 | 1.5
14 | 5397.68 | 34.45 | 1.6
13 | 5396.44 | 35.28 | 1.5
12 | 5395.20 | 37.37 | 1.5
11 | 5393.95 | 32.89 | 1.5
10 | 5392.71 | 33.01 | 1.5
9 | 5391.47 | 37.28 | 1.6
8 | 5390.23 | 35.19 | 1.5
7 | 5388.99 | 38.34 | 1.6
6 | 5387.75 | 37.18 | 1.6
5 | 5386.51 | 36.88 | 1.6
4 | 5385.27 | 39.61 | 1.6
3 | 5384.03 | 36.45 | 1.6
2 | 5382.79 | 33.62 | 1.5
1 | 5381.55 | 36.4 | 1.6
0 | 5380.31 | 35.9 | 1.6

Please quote 0.62 A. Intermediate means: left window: 35.6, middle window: 34.9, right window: 35.9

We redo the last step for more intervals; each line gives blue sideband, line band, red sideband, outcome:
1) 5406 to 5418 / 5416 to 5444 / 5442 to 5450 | 0.1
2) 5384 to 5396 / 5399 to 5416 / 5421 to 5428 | 0.3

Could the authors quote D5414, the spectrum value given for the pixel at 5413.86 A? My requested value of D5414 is 35.25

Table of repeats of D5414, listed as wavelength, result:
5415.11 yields 34.93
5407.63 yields 32.38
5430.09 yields 33.53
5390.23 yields 35.19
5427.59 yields 37.9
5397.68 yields 34.45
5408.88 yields 33.37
